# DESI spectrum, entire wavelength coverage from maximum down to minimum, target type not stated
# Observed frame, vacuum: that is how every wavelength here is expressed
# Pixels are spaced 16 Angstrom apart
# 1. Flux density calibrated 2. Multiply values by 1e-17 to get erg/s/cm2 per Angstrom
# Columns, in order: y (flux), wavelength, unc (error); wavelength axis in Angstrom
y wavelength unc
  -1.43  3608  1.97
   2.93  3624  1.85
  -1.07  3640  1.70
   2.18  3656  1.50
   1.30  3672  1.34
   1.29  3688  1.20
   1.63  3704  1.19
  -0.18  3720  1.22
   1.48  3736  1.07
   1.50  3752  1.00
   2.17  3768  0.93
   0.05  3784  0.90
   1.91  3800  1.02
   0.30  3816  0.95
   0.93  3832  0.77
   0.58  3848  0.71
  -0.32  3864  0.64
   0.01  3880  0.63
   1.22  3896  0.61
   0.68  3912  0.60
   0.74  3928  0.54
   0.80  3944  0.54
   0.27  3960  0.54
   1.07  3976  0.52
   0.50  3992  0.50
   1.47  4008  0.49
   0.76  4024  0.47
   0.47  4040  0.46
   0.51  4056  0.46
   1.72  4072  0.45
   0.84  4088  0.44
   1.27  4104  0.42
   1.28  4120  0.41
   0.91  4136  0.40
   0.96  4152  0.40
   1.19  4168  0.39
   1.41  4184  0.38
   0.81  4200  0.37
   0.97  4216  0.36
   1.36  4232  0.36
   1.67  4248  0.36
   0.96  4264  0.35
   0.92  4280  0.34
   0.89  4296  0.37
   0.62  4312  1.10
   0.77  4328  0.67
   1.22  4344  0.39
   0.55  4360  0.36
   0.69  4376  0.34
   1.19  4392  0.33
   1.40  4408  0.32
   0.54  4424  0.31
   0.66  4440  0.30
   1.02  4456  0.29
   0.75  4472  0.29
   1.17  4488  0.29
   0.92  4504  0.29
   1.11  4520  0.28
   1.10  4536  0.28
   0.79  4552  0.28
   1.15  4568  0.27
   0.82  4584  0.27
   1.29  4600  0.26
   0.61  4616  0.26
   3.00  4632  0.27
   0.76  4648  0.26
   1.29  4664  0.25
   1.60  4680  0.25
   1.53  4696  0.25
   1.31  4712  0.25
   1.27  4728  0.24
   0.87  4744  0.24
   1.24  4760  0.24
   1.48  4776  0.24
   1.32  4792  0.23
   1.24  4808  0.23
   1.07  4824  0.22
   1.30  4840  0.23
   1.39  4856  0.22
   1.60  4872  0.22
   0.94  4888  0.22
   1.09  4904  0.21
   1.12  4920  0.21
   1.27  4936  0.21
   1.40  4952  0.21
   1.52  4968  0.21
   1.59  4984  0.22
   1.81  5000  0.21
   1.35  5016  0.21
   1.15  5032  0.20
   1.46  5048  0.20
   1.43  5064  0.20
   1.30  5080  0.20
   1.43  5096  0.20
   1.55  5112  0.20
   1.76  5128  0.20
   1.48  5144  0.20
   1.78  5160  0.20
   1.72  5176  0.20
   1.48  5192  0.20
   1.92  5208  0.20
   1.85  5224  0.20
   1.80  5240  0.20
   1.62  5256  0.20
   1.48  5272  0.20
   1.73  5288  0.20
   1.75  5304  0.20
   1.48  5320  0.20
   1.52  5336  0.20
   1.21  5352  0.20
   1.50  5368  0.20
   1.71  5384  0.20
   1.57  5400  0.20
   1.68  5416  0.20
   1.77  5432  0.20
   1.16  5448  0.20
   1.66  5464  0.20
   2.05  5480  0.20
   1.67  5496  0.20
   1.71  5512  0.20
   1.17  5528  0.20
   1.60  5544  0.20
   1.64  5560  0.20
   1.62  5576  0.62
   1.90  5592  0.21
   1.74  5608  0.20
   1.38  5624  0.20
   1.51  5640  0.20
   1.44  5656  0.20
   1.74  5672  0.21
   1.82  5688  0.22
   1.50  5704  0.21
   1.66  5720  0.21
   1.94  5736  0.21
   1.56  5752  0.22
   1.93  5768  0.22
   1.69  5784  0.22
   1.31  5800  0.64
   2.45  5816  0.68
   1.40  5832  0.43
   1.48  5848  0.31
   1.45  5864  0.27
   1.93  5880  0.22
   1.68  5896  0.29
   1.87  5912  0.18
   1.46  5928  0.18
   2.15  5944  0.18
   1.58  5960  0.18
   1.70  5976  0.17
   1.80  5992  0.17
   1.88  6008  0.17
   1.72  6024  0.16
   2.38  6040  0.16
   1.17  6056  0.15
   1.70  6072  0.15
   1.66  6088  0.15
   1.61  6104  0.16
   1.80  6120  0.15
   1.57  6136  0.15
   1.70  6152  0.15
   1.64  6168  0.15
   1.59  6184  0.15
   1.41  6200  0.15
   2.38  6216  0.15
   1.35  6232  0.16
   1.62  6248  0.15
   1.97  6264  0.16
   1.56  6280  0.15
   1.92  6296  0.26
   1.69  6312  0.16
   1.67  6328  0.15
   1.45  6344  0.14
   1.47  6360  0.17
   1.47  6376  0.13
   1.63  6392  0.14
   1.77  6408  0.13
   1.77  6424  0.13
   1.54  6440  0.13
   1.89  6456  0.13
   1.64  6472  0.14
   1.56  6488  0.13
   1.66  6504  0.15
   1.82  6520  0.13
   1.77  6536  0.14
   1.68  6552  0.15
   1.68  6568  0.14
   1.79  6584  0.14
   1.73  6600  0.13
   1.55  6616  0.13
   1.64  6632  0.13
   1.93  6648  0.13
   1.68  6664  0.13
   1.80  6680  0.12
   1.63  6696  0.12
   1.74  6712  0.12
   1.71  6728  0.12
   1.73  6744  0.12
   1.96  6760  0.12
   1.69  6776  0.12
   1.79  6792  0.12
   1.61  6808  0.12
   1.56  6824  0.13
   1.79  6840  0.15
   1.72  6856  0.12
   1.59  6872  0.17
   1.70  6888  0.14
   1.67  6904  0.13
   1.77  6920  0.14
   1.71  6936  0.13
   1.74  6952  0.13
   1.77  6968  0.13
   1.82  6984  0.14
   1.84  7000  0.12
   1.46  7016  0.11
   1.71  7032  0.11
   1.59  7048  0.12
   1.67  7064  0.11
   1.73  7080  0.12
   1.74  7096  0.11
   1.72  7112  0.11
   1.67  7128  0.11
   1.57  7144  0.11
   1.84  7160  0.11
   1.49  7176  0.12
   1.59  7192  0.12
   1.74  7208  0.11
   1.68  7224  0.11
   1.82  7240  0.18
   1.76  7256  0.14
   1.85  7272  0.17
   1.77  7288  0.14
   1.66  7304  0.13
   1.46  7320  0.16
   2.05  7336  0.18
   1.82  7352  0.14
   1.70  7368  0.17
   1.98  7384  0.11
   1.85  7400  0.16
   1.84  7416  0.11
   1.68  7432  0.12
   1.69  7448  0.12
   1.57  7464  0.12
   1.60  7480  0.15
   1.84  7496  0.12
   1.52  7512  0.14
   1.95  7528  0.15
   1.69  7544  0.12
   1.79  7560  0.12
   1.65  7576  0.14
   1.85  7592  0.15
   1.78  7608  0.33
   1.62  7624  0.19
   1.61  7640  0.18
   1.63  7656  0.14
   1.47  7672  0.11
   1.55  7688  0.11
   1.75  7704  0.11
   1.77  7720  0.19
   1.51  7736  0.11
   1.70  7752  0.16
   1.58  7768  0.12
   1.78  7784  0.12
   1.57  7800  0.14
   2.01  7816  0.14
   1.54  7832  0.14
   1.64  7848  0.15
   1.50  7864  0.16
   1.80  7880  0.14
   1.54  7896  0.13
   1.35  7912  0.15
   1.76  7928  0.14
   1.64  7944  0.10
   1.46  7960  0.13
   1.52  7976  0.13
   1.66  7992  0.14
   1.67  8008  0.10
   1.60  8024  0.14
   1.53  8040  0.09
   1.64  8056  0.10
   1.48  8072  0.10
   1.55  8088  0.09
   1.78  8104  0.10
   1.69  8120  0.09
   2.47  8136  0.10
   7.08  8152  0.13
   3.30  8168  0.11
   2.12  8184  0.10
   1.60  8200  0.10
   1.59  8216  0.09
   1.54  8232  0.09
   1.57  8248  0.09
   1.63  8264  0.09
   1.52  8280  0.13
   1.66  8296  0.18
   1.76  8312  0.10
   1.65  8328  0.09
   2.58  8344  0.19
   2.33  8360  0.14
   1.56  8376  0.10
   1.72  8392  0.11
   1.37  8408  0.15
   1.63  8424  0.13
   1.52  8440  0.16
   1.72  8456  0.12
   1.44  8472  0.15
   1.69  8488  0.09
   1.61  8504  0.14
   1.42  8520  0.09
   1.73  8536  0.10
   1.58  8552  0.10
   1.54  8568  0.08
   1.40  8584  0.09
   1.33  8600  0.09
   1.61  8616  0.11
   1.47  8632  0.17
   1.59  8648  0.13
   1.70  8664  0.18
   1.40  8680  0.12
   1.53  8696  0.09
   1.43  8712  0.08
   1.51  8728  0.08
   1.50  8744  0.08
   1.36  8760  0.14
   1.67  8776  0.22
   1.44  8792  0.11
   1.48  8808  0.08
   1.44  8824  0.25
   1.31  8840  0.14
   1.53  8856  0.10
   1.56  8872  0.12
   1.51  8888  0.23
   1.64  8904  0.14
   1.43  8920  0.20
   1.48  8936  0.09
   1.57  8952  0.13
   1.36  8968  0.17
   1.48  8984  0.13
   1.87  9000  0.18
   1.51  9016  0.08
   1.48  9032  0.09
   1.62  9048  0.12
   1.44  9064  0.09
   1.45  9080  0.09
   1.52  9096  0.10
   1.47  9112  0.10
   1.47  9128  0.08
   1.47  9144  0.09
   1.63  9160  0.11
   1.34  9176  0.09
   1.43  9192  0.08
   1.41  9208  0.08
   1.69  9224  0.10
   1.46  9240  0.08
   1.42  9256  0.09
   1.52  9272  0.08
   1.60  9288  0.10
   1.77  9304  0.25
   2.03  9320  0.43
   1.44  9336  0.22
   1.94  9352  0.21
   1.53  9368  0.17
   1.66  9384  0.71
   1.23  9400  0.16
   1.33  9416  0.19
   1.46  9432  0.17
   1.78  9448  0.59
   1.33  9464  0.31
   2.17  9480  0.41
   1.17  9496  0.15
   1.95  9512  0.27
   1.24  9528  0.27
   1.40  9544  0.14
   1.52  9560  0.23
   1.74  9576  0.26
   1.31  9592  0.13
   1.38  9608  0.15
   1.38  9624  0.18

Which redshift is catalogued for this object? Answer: 0.24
